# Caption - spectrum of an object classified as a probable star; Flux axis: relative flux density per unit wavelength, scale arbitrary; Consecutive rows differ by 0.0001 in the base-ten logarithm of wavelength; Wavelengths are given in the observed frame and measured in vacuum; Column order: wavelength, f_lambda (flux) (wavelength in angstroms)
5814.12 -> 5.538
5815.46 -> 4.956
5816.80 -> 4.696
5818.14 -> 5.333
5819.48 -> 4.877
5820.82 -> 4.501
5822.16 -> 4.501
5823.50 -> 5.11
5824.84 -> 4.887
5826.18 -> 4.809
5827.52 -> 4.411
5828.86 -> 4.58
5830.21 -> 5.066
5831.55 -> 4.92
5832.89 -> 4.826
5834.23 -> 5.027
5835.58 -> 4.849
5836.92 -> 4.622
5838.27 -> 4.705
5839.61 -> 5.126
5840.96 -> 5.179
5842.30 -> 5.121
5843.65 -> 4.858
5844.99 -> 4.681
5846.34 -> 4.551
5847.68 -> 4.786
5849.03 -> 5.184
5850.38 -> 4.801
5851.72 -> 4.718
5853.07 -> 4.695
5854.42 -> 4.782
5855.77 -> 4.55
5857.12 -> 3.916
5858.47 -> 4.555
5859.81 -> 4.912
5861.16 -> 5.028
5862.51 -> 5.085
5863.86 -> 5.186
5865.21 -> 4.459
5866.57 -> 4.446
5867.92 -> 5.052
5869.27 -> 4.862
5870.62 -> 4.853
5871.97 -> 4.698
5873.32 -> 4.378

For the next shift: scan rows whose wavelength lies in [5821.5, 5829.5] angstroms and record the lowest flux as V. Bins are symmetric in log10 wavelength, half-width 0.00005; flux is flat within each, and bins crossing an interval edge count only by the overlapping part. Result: 4.411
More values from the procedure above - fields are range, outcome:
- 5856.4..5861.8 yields 3.916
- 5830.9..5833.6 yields 4.826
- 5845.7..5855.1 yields 4.551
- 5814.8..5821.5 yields 4.501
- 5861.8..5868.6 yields 4.446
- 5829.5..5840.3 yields 4.622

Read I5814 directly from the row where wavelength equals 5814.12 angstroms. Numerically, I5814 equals 5.538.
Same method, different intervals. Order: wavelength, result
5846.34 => 4.551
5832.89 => 4.826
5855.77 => 4.55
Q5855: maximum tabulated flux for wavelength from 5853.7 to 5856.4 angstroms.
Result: 4.782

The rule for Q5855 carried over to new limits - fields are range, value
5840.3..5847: 5.179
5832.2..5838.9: 5.027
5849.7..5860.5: 4.912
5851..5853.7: 4.718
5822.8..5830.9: 5.11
